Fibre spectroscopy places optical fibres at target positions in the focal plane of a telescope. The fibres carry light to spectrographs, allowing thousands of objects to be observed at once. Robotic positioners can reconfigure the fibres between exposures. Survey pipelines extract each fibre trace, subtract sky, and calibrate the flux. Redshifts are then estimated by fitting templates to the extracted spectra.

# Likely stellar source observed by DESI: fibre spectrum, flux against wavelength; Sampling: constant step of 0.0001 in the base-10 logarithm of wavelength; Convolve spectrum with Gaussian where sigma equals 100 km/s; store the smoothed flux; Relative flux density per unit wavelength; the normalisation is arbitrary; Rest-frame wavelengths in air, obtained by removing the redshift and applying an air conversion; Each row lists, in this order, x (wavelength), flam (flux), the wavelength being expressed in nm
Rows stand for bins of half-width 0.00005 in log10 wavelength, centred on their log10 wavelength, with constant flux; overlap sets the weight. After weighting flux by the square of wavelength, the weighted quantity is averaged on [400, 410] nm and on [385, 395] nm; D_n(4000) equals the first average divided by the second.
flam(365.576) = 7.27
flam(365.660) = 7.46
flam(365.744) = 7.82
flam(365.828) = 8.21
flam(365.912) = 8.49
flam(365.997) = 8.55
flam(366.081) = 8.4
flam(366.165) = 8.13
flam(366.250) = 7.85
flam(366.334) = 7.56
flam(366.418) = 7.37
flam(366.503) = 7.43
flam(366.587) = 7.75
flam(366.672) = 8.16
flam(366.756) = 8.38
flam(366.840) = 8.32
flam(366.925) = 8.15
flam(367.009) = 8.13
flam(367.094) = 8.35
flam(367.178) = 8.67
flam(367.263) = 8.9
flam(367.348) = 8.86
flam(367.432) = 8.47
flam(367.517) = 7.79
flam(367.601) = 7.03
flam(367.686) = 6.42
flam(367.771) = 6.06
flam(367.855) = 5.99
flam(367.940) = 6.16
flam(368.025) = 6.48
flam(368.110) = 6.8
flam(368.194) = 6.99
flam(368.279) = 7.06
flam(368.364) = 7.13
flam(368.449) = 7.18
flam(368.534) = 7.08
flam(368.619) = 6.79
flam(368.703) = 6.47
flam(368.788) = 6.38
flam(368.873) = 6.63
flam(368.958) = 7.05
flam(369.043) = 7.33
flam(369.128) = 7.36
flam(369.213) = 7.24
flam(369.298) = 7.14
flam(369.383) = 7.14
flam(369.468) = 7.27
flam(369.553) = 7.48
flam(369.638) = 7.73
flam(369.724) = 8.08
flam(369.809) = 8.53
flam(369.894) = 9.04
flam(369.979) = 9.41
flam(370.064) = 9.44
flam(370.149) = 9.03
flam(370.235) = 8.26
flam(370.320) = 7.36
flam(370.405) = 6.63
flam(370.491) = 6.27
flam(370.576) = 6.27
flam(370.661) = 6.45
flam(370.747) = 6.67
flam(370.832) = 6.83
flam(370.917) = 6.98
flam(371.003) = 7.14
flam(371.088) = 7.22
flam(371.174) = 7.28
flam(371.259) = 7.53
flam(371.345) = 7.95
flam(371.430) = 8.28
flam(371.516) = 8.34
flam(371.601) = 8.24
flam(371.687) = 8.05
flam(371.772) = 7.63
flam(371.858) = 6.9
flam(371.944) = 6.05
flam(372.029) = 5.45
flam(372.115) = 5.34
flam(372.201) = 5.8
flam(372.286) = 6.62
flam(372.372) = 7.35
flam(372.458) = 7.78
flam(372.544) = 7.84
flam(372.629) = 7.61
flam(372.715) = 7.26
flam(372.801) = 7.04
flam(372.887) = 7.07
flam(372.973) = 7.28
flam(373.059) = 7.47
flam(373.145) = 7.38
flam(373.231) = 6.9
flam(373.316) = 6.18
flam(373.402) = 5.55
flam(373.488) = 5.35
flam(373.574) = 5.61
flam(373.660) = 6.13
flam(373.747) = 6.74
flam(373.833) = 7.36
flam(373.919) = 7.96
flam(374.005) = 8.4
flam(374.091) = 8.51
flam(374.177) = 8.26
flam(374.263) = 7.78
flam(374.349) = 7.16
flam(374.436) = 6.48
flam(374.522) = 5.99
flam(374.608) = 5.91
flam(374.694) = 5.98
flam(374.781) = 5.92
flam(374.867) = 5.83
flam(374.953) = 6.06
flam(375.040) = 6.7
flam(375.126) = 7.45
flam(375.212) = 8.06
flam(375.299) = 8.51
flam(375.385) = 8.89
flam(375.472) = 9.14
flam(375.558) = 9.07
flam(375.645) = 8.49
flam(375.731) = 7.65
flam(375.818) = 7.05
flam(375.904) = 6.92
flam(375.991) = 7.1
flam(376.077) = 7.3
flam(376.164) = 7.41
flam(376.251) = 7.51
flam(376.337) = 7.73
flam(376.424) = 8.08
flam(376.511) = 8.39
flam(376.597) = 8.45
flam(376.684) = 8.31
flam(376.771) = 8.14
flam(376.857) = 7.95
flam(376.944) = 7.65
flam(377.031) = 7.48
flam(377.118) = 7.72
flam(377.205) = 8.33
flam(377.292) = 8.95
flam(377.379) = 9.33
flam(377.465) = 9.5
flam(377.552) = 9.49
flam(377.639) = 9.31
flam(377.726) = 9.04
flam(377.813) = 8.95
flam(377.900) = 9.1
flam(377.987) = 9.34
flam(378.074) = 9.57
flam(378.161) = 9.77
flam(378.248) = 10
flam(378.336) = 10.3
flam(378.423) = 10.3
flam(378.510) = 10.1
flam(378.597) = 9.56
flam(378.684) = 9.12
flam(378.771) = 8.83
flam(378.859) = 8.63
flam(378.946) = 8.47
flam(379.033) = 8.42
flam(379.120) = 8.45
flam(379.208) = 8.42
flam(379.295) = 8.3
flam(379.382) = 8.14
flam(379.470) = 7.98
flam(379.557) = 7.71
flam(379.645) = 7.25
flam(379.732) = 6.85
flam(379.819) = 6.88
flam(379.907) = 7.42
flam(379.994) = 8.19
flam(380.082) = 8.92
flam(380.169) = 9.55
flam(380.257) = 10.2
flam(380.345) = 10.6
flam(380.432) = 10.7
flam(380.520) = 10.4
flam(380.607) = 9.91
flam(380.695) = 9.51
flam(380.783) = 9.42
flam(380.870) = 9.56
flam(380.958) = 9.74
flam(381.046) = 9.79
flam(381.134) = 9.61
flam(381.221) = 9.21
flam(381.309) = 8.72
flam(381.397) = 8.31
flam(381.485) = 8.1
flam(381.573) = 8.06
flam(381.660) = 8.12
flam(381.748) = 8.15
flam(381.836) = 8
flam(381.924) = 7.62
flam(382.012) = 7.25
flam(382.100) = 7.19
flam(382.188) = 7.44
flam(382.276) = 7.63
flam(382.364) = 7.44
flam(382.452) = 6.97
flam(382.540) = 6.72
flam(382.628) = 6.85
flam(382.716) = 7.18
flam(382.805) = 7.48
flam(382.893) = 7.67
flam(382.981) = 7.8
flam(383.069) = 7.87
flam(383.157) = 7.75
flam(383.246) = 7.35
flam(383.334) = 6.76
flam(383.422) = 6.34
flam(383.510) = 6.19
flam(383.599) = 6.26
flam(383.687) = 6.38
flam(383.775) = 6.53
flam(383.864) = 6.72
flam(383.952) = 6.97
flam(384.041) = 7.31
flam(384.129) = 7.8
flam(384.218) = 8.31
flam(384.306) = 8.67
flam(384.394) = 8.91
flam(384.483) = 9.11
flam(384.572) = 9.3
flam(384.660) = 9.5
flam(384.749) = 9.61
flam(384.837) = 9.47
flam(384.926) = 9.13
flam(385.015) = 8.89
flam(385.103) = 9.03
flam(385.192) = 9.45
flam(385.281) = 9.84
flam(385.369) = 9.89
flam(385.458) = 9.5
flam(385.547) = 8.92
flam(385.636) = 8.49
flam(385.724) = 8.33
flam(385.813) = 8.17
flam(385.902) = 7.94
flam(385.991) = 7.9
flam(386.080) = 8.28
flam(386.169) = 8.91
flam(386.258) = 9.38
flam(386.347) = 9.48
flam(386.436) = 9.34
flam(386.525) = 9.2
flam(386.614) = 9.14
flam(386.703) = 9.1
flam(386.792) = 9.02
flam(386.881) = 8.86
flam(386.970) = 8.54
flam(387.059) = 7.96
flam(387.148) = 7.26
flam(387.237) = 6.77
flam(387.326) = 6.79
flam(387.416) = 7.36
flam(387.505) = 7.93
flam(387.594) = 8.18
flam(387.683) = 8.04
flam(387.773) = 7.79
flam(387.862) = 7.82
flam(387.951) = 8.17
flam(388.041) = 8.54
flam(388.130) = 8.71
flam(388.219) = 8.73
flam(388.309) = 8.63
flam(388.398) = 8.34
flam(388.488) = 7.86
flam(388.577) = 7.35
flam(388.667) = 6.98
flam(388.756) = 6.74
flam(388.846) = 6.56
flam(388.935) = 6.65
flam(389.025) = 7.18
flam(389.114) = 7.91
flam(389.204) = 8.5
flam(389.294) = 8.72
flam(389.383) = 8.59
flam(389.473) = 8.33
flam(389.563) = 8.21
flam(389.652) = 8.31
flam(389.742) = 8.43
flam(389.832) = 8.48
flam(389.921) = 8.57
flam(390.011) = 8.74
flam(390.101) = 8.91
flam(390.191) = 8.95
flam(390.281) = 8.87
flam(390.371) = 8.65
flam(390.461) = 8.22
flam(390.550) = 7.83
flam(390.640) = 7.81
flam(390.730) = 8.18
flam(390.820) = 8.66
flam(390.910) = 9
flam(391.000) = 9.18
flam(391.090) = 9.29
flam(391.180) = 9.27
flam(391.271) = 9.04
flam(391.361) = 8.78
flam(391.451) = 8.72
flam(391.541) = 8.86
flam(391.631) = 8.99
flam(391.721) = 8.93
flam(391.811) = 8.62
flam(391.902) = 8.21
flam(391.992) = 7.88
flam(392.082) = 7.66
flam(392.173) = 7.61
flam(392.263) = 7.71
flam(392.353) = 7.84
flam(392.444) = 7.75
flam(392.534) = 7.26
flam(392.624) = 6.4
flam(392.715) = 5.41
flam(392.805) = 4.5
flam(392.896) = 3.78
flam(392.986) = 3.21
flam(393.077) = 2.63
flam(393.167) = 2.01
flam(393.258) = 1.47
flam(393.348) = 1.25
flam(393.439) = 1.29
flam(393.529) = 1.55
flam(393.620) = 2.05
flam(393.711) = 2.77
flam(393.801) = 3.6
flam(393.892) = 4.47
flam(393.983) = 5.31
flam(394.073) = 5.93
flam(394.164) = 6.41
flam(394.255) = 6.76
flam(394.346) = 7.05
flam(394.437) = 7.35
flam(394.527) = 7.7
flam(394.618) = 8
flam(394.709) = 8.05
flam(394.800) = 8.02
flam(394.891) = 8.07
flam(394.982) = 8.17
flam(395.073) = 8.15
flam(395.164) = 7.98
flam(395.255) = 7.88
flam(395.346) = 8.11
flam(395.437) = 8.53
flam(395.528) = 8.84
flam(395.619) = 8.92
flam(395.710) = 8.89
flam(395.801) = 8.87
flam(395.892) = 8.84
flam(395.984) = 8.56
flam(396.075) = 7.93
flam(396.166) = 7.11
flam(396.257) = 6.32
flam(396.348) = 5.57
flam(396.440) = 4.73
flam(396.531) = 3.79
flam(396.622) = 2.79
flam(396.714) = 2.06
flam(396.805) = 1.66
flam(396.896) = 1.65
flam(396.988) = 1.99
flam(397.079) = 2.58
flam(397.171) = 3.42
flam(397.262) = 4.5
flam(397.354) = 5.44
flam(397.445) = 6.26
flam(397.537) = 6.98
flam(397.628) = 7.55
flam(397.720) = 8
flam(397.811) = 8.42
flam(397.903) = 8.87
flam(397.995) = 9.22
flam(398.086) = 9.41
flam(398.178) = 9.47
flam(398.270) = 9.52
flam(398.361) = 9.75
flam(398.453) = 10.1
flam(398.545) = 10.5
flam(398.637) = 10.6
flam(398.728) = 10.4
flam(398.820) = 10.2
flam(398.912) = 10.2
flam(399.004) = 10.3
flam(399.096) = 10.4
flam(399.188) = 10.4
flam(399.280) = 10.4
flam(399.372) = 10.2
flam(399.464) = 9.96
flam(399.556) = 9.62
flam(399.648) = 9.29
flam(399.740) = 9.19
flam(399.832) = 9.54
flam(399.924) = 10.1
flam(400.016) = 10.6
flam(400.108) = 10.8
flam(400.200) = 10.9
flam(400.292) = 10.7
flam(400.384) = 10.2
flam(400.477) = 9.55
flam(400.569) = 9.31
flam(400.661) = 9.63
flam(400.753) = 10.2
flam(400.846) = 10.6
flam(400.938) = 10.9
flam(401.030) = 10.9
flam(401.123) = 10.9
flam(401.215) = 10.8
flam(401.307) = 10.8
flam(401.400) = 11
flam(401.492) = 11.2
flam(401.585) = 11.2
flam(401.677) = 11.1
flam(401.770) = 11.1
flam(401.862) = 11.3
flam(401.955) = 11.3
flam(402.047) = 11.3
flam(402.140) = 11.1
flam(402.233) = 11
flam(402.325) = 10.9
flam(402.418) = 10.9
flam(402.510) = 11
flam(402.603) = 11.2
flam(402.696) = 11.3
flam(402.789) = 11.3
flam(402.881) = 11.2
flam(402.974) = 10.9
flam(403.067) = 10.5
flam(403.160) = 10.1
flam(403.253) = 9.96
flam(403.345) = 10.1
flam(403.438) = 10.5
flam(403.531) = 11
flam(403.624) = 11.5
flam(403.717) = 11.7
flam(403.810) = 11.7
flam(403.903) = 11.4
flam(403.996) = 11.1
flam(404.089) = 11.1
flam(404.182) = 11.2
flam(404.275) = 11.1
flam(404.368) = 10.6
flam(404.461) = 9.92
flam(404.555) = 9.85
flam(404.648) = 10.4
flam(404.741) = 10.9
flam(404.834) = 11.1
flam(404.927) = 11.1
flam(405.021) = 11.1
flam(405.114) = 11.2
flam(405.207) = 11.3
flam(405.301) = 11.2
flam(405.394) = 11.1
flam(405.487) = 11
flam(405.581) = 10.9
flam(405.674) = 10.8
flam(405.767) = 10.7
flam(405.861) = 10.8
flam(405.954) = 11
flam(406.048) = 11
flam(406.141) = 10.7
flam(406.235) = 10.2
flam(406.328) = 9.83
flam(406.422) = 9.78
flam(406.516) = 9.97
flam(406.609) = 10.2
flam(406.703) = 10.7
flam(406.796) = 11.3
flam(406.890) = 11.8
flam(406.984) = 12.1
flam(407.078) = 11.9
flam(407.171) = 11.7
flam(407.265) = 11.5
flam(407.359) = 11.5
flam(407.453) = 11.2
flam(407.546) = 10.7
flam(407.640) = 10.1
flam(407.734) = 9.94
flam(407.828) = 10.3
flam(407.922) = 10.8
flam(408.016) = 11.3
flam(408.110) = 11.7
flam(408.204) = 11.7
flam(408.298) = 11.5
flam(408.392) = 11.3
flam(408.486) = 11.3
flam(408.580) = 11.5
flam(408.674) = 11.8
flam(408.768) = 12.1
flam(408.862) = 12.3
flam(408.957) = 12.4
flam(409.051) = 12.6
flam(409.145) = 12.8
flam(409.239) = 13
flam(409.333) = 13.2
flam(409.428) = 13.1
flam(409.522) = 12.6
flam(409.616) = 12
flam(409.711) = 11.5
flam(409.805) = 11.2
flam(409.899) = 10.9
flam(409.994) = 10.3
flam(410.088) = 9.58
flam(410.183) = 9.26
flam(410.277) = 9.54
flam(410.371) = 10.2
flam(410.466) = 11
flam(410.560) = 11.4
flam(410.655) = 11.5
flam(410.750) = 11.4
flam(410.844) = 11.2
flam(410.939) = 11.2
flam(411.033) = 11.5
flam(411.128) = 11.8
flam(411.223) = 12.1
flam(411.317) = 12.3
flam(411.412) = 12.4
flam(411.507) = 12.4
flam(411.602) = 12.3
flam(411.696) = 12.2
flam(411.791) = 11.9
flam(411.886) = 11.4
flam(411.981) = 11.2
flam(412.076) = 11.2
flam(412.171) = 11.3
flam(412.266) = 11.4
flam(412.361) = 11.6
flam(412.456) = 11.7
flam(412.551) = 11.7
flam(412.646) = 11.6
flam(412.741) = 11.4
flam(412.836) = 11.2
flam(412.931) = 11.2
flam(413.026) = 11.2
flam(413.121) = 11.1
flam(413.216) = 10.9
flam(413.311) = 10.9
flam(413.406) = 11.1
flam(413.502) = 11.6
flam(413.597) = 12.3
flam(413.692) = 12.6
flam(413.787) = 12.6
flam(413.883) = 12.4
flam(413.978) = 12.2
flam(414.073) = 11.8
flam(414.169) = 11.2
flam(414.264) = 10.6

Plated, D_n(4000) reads 1.6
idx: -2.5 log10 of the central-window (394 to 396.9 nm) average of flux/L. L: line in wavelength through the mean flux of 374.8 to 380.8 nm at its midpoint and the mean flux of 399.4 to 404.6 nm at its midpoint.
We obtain 0.41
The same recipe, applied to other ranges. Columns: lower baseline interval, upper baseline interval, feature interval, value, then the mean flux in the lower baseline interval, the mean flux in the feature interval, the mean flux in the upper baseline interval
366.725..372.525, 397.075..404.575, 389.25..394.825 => 0.32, 7.36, 6.93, 10.1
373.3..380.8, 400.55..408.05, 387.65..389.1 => 0.20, 8.16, 7.76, 10.9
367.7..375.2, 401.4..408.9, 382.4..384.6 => 0.15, 7.09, 7.39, 11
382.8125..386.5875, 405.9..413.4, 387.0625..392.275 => 0.09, 8.3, 8.19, 11.3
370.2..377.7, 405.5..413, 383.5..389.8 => 0.07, 7.38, 8.25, 11.3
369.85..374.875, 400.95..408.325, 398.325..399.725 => 0.02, 7.14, 10.1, 10.9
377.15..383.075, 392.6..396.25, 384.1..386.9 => -0.17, 8.64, 8.97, 6.05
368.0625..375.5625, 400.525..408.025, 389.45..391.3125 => 0.08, 7.21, 8.62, 10.9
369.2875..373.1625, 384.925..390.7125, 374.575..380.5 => -0.08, 7.39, 8.35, 8.35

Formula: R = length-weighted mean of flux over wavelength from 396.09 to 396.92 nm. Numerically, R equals 4.17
